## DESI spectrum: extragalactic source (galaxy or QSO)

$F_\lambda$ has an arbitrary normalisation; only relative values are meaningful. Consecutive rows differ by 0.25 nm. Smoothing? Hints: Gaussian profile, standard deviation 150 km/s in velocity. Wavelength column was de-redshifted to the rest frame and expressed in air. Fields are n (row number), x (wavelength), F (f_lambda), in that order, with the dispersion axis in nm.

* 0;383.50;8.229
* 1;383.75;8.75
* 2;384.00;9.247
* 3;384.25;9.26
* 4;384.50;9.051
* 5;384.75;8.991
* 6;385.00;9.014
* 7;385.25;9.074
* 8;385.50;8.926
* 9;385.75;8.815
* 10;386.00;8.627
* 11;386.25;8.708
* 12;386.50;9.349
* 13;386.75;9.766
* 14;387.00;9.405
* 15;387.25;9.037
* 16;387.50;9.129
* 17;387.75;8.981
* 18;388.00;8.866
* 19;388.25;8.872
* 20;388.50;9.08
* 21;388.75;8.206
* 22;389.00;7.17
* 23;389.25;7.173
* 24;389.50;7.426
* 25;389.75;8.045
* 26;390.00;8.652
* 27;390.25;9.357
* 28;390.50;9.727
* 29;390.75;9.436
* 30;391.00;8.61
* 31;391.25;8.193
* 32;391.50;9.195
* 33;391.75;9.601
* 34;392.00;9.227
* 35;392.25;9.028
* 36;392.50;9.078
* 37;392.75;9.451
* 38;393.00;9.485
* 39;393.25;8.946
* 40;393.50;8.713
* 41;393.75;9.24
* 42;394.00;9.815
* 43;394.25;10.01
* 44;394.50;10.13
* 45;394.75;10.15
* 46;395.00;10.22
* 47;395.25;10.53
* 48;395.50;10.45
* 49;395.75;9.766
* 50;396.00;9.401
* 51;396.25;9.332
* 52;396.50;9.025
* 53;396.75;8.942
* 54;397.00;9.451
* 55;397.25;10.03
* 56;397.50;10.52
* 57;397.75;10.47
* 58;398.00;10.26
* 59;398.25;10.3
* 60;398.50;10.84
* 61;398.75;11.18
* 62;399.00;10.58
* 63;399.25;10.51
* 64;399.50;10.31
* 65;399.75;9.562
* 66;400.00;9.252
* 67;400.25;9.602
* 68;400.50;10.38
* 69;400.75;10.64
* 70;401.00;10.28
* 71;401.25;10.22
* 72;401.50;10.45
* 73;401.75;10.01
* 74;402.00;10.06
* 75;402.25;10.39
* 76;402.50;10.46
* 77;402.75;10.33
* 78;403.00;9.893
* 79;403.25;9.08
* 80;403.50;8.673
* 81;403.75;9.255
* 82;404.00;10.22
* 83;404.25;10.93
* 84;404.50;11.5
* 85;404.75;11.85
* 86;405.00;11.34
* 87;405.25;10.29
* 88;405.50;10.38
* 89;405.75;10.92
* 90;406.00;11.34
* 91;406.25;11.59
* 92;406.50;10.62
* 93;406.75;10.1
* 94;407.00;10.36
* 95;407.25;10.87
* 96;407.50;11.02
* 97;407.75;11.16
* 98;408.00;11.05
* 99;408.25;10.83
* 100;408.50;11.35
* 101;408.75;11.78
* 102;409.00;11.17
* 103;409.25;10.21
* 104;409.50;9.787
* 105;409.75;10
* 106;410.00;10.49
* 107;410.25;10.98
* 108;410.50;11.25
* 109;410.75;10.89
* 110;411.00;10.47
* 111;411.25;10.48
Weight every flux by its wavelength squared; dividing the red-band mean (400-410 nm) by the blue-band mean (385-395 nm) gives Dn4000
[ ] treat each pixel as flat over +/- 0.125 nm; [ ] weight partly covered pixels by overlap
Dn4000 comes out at 1.26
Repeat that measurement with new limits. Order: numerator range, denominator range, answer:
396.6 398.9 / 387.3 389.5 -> 1.28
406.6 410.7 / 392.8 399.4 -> 1.15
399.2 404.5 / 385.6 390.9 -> 1.23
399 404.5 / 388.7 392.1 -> 1.24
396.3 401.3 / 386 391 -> 1.22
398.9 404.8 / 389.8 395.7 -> 1.13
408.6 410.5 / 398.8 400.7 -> 1.11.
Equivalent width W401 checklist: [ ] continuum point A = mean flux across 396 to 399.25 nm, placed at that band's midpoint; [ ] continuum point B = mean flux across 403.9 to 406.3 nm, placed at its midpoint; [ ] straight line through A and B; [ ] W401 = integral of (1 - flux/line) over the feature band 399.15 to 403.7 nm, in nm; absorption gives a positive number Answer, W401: 0.24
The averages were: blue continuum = 10.1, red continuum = 11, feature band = 9.99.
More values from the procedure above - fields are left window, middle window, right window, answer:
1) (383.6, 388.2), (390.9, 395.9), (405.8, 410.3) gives 0.08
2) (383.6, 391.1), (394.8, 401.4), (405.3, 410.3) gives -0.15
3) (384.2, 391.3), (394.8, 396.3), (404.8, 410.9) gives -0.06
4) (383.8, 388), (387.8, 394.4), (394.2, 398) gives 0.44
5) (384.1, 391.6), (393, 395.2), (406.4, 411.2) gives -0.07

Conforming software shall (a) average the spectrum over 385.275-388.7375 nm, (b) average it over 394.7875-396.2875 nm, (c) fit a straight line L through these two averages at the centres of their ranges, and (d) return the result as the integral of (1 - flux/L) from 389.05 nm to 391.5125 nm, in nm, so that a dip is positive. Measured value 0.23 nm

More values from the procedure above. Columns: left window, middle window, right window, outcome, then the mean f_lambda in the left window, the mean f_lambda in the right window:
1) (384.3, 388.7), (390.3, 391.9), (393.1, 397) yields 0.04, 9.03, 9.64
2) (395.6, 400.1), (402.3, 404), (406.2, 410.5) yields 0.11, 9.99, 10.8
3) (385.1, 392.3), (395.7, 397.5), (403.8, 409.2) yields 0.05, 8.82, 10.9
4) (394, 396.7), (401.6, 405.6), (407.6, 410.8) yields 0.06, 9.87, 10.8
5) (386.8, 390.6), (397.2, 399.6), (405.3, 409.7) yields -0.19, 8.62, 10.8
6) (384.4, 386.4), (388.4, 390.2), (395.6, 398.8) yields 0.24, 8.9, 9.94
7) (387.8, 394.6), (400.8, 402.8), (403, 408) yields -0.02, 8.91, 10.6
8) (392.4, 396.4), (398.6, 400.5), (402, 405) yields -0.03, 9.67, 10.3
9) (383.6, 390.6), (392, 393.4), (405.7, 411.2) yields 0.02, 8.81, 10.8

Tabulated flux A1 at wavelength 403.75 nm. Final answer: 9.255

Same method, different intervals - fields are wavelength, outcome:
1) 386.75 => 9.766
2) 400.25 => 9.602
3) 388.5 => 9.08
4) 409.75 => 10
